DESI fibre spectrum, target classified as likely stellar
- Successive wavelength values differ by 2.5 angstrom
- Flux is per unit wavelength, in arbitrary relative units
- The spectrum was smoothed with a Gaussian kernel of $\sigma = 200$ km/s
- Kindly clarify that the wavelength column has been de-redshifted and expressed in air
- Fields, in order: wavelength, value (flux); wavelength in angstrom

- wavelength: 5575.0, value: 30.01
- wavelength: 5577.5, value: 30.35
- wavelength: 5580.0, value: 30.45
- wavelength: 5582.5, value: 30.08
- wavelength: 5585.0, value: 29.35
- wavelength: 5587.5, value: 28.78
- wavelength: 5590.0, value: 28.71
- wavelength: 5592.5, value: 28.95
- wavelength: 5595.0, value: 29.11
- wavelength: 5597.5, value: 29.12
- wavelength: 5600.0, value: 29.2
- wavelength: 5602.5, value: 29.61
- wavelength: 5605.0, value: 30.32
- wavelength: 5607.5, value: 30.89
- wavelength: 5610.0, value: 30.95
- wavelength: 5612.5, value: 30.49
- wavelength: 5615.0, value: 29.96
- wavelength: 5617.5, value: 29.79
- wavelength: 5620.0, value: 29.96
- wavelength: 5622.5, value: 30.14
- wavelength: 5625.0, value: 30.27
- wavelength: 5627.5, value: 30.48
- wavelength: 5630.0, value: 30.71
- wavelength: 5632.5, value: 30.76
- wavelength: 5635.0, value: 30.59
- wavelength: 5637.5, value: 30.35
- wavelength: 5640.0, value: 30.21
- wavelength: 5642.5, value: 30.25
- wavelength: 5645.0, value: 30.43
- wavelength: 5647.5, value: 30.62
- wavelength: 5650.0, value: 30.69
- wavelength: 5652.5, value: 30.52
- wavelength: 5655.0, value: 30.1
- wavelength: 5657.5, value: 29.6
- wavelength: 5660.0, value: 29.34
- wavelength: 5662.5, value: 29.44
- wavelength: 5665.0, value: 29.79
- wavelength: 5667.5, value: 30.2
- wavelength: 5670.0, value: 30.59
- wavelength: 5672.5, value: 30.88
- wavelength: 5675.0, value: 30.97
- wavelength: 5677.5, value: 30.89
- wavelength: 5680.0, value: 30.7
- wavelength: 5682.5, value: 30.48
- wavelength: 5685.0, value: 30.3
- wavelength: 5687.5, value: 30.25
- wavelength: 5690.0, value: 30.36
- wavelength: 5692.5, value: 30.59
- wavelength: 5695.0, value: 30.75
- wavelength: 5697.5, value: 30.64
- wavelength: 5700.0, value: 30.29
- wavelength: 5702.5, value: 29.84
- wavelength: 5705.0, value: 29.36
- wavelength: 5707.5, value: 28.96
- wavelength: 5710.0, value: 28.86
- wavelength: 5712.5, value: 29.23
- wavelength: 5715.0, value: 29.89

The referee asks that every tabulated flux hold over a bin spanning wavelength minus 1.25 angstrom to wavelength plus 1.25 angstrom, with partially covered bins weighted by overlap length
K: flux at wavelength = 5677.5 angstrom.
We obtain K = 30.89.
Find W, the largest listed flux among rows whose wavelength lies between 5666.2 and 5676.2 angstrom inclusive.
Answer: 30.97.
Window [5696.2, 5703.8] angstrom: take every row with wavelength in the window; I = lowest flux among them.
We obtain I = 29.84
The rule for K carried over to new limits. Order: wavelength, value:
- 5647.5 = 30.62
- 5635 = 30.59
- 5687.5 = 30.25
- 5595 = 29.11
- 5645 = 30.43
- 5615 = 29.96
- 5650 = 30.69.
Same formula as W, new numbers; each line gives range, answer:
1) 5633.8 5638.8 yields 30.59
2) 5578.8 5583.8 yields 30.45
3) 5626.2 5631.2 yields 30.71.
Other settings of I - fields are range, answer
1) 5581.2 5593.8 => 28.71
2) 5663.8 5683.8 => 29.79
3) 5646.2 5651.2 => 30.62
